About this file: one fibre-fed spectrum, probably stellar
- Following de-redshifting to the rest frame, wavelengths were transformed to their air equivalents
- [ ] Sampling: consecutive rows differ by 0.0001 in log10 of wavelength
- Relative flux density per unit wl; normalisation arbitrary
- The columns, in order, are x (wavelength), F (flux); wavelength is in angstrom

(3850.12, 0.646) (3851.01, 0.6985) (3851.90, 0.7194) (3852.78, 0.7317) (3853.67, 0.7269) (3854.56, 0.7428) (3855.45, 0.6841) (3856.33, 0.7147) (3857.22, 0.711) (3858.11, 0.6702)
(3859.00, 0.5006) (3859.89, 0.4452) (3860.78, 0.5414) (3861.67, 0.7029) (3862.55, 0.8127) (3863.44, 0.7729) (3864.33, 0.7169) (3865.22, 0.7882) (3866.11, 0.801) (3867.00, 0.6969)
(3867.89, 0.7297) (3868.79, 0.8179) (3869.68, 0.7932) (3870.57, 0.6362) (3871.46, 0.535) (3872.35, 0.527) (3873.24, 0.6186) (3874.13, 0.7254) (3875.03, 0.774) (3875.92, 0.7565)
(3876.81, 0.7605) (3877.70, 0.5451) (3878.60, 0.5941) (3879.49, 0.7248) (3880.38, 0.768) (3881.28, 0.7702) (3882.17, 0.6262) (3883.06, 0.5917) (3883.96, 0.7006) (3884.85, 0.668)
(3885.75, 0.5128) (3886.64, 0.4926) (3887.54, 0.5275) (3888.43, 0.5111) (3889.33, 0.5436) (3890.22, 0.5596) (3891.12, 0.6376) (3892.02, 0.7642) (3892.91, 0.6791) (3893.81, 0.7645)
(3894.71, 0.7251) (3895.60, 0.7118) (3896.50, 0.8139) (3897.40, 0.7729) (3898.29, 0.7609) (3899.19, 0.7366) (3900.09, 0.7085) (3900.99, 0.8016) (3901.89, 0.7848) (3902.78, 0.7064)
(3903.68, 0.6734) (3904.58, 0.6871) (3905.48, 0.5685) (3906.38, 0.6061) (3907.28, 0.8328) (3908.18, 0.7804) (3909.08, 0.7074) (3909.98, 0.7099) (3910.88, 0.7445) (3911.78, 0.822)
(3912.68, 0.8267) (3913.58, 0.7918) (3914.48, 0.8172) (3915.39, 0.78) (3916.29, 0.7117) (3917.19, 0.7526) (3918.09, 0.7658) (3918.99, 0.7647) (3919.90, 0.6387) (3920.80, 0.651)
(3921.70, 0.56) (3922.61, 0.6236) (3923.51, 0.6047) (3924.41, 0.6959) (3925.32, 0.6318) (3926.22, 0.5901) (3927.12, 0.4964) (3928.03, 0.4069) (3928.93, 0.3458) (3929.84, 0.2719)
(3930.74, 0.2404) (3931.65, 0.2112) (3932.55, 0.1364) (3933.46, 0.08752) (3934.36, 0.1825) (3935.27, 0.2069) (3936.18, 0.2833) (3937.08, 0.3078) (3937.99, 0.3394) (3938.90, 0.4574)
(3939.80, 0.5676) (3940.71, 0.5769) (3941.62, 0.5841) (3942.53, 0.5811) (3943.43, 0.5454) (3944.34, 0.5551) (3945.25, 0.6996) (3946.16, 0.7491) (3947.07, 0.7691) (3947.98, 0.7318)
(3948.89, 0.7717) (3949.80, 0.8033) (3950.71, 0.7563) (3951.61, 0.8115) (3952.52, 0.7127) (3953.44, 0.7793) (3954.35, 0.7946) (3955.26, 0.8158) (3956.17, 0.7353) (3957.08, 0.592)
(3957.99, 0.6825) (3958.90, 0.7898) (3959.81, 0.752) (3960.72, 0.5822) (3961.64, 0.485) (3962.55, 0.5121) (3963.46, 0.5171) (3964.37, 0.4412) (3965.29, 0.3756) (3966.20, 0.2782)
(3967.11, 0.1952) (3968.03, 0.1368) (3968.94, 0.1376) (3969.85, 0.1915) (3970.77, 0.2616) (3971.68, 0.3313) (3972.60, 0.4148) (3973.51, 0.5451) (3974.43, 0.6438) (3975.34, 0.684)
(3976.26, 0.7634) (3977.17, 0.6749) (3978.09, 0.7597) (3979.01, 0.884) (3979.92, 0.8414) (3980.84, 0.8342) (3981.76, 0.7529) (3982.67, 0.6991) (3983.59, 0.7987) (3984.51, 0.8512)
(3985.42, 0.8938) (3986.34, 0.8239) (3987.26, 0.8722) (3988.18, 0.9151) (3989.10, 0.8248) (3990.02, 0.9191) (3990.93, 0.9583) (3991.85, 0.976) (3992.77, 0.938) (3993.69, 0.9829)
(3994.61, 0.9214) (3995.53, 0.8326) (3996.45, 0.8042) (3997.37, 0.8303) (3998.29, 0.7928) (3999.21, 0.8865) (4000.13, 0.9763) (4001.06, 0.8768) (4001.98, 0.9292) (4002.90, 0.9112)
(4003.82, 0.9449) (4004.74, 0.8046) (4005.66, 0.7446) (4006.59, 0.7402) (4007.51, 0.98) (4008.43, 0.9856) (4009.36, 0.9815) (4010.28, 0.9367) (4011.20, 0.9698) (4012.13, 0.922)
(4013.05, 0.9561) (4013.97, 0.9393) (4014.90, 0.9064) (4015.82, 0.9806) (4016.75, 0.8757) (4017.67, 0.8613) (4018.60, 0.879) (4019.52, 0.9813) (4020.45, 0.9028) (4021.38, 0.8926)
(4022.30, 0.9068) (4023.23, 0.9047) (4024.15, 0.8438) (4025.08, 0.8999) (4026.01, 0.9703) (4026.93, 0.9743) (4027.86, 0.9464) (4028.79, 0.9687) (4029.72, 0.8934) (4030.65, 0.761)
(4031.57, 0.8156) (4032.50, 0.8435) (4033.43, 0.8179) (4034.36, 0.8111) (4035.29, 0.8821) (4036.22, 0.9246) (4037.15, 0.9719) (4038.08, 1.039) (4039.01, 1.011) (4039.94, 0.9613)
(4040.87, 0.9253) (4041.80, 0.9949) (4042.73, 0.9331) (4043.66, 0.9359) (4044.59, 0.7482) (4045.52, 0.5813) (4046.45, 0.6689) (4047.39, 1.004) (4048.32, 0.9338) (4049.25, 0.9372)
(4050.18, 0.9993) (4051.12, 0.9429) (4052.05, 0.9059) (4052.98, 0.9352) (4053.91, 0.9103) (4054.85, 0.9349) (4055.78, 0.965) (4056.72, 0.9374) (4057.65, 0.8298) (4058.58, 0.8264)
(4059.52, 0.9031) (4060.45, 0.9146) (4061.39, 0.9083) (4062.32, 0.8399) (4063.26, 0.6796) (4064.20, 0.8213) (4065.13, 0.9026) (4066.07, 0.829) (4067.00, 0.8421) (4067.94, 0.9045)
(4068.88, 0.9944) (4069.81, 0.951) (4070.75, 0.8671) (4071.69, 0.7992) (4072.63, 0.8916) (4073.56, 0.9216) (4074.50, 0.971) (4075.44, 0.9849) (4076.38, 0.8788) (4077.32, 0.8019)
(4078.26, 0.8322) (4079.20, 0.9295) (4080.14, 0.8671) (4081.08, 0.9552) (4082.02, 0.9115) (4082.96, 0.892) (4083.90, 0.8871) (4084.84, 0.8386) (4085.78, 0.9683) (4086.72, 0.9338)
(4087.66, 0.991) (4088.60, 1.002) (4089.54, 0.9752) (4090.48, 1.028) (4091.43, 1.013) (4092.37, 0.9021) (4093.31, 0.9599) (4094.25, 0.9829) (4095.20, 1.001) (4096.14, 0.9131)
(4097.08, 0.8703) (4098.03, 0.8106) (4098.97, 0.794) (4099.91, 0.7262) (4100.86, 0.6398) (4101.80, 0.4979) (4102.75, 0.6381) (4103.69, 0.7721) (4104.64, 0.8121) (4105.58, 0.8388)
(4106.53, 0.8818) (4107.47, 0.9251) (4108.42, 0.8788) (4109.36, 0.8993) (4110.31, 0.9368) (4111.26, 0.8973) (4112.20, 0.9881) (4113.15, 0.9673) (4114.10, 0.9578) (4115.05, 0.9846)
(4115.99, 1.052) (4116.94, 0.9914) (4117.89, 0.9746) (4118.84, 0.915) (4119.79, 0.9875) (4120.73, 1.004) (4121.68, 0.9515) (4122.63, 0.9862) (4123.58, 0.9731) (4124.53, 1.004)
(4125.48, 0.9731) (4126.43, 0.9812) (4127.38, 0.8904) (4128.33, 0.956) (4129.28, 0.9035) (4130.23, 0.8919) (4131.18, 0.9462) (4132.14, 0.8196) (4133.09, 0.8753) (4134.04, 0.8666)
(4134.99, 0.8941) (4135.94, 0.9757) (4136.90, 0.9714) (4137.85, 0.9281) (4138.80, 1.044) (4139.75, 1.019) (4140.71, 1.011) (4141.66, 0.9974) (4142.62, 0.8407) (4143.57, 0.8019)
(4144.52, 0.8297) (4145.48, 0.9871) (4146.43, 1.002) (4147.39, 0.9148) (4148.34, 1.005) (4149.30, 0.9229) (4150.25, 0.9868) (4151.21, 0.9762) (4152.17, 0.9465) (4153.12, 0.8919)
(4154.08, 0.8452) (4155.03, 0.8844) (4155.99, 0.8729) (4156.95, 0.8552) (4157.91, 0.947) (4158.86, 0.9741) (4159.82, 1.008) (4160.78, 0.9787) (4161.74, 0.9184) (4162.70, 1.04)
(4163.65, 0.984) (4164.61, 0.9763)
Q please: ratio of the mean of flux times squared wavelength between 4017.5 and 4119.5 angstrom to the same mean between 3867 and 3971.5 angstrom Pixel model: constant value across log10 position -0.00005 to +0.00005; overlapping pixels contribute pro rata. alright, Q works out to 1.60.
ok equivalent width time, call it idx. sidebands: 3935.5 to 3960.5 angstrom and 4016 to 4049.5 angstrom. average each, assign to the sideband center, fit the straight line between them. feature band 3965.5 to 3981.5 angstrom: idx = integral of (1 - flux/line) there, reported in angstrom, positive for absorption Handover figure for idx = 4.86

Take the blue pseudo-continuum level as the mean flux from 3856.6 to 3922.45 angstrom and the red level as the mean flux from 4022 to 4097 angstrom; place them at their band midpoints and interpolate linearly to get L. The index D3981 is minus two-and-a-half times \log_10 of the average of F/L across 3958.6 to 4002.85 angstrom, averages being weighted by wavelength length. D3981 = 0.17 mag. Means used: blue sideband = 0.692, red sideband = 0.905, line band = 0.692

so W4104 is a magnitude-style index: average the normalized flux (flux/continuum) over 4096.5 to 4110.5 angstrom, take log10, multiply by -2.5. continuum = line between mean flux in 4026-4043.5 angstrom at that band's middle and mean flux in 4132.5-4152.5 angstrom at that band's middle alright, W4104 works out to 0.18 mag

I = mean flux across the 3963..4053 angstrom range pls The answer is 0.813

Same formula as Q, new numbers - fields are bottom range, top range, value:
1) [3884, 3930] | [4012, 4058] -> 1.44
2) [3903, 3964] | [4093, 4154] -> 1.66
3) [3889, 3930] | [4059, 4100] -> 1.44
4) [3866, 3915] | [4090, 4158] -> 1.48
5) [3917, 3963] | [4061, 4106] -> 1.65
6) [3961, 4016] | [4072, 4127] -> 1.29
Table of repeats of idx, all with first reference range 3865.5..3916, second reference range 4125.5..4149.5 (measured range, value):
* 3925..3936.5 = 6.62 angstrom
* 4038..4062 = -1.59 angstrom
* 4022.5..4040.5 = -1.65 angstrom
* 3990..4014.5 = -3.11 angstrom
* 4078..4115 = 0.25 angstrom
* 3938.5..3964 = 2.94 angstrom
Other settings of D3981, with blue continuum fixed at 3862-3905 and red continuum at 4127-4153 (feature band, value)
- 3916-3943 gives 0.47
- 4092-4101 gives 0.03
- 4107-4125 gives -0.06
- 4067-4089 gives -0.04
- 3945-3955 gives -0.01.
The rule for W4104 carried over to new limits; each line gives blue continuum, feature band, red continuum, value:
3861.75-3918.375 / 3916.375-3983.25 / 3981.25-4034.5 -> 0.40 mag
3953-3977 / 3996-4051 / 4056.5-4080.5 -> -0.24 mag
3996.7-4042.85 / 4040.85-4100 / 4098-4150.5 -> 0.01 mag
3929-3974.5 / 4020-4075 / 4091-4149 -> -0.22 mag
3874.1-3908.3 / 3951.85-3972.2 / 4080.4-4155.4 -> 0.43 mag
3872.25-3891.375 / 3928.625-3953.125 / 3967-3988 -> 0.25 mag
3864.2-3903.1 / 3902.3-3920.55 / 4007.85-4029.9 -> 0.00 mag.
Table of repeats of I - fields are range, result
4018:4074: 0.894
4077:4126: 0.907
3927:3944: 0.358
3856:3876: 0.685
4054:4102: 0.889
